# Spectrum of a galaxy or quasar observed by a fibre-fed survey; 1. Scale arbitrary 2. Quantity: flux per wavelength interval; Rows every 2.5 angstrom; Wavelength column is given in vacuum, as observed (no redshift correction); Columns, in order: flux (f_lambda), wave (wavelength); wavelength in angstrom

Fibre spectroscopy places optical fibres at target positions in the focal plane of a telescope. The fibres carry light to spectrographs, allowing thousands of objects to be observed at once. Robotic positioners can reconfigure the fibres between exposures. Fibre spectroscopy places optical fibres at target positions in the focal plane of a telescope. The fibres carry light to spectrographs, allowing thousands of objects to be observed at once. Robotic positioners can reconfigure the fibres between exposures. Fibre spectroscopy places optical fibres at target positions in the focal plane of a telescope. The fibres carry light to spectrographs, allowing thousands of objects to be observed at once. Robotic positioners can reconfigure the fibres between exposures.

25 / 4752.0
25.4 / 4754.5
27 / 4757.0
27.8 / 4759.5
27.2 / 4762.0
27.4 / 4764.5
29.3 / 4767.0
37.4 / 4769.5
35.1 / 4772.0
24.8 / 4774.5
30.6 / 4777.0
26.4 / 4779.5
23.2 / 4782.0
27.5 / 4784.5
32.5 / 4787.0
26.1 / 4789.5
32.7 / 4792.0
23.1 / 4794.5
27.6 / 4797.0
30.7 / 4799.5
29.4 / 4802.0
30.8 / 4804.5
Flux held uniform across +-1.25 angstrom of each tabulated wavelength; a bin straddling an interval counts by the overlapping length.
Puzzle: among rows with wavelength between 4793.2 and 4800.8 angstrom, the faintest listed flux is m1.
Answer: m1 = 23.1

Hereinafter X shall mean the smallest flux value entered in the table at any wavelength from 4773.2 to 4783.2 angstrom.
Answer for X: 23.2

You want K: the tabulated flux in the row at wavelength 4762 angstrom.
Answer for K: 27.2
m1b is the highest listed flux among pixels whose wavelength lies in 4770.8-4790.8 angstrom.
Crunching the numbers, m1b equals 35.1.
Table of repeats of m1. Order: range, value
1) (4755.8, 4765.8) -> 27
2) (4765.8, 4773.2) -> 29.3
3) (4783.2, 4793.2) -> 26.1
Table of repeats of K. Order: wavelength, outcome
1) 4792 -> 32.7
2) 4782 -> 23.2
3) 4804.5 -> 30.8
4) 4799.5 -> 30.7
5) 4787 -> 32.5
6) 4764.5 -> 27.4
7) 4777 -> 30.6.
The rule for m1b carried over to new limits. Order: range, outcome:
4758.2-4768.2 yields 29.3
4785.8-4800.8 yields 32.7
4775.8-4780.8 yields 30.6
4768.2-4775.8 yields 37.4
